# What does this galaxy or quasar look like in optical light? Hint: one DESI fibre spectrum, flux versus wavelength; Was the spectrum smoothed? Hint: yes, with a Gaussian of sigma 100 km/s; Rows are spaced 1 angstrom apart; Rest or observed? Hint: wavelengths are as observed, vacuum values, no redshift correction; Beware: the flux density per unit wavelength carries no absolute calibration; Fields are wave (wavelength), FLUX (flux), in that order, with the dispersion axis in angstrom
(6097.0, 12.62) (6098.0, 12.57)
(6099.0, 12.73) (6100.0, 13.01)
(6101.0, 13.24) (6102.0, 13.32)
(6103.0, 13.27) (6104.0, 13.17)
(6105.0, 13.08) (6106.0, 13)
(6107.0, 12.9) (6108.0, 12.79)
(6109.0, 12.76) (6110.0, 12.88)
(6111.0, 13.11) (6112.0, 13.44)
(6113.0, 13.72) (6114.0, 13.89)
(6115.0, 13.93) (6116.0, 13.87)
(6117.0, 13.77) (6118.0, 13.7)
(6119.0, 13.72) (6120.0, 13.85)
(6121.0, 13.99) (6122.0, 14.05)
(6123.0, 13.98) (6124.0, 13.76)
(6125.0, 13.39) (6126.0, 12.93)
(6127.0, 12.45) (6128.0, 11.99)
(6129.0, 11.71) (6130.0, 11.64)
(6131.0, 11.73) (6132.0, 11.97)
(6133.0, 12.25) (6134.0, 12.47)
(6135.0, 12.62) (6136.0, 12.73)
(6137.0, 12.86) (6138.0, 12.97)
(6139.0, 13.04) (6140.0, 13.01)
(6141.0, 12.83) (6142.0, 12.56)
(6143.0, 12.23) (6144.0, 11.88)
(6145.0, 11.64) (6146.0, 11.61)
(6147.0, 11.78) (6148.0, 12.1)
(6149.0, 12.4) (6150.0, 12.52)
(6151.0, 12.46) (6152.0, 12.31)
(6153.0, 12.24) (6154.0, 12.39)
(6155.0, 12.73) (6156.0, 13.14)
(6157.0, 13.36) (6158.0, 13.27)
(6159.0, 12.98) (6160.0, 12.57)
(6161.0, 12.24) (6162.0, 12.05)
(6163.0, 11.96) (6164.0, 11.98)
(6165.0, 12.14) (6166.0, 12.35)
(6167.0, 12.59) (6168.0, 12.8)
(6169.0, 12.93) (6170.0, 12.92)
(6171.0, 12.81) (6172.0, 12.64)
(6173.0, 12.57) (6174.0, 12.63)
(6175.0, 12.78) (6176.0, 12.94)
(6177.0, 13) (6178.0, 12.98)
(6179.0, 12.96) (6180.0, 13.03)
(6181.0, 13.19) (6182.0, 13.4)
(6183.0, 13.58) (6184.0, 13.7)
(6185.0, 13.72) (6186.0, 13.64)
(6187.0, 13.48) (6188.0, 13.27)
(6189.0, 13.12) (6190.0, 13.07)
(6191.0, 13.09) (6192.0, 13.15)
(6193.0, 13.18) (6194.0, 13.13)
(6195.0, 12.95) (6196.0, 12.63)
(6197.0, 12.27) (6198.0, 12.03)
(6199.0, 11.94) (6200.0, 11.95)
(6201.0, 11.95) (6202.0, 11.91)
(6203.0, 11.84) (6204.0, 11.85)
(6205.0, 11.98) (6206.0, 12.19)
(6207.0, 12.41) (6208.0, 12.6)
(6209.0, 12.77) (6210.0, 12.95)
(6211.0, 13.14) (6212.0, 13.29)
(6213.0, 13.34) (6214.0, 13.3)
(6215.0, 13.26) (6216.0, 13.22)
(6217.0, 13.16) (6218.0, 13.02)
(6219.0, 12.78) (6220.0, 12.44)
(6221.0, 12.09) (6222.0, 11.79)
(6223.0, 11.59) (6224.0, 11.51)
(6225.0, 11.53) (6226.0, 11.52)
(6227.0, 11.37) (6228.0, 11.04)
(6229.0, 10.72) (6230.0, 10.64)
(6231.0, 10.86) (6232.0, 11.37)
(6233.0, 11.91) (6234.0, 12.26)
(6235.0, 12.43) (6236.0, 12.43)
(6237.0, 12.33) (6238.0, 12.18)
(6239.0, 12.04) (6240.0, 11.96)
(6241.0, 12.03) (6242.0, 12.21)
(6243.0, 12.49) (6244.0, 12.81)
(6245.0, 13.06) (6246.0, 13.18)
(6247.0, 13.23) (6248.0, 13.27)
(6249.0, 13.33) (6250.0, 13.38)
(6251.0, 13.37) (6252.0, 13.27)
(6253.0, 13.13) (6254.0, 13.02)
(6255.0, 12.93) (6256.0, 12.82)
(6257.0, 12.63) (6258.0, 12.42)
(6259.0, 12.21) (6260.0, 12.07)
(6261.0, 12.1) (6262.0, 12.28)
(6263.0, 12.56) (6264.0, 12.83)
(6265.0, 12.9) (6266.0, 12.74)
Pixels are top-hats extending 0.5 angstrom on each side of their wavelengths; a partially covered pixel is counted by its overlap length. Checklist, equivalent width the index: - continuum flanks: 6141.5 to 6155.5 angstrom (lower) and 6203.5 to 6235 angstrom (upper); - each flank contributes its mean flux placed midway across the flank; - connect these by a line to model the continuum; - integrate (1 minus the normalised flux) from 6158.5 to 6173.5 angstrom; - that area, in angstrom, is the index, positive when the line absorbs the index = -0.4 angstrom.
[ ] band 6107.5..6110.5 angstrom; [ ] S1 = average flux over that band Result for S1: 12.8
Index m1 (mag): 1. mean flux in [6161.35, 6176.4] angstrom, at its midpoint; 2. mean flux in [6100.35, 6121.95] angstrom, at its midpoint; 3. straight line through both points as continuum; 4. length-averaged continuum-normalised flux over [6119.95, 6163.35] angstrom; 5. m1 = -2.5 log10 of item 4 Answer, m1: 0.03 mag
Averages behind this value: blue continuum 13.4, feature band 12.6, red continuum 12.5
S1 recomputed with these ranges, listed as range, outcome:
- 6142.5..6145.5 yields 11.9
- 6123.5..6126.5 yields 13.4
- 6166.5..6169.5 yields 12.8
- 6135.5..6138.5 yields 12.9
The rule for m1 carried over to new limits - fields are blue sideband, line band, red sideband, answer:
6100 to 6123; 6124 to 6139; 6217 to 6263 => 0.066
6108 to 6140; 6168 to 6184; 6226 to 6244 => -0.043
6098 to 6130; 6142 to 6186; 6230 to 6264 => 0.026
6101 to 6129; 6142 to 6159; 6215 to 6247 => 0.047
